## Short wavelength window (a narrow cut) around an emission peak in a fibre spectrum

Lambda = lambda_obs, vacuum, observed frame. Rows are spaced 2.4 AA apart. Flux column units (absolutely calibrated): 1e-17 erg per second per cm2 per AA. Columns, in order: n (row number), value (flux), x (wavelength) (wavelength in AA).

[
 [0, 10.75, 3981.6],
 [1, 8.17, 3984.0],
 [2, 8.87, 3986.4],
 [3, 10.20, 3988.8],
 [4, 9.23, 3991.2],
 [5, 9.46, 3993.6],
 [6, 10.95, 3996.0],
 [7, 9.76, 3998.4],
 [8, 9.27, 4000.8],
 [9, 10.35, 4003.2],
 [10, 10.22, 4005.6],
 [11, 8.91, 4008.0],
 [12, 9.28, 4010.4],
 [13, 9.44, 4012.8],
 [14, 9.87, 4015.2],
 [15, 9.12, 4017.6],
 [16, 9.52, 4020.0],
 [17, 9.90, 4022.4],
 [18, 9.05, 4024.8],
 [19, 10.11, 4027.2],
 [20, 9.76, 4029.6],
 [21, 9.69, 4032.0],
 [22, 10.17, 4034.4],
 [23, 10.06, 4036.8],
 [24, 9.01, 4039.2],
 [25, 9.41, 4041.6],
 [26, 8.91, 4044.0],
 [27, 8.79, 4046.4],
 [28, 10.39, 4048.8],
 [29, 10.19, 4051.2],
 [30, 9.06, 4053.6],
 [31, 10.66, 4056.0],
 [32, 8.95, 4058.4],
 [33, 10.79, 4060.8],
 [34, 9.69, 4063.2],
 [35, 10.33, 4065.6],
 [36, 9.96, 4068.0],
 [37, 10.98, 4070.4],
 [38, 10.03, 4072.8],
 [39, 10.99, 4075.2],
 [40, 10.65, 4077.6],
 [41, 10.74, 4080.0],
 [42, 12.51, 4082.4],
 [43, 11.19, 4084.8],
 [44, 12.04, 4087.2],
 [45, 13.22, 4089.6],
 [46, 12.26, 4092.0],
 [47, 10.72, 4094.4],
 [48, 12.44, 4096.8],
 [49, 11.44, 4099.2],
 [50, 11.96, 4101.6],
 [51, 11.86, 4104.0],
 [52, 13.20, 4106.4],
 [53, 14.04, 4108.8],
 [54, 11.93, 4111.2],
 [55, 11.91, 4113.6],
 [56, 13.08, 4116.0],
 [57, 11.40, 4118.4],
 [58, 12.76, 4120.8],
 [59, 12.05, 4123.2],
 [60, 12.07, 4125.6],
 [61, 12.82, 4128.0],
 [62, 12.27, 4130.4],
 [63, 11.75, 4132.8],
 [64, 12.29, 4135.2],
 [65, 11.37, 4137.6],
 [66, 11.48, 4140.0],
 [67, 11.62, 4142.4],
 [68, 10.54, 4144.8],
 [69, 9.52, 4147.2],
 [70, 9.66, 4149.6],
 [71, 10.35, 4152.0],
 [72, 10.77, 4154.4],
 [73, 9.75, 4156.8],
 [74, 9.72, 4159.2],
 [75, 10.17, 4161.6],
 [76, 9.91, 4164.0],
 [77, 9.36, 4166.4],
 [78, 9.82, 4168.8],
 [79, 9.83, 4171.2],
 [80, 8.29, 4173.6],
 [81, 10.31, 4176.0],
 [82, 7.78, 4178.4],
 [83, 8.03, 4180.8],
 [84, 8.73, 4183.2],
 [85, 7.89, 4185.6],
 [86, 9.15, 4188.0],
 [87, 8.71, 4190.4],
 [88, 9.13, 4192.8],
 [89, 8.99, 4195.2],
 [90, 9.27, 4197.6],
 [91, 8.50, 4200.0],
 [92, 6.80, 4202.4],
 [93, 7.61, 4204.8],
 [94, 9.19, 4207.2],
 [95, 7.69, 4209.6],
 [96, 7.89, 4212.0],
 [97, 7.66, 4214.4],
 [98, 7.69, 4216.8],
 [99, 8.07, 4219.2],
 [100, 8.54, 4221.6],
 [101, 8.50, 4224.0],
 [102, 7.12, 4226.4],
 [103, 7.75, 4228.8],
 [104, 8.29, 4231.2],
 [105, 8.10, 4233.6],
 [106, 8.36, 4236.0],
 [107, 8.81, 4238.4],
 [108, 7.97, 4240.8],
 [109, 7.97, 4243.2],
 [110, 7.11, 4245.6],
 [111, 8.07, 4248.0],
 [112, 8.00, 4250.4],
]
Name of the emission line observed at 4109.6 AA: C III] 1909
